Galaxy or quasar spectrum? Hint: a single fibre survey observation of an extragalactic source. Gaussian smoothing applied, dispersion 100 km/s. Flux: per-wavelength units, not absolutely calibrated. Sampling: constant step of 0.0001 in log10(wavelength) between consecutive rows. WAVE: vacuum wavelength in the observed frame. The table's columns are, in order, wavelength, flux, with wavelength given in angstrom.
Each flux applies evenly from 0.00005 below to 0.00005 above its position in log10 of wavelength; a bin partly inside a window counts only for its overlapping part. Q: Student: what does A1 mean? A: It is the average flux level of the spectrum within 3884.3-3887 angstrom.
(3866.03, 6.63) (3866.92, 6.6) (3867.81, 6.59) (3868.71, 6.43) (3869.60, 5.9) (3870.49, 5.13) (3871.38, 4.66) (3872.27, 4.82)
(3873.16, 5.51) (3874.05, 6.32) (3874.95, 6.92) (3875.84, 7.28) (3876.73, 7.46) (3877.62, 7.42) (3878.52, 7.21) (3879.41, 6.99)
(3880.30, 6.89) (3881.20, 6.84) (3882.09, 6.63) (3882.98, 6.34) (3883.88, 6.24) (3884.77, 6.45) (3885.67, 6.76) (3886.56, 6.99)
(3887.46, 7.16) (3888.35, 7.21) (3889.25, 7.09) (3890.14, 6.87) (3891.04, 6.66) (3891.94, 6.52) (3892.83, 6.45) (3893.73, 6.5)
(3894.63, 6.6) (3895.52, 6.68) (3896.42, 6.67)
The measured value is 6.74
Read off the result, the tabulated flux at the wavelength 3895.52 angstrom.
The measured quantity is 6.68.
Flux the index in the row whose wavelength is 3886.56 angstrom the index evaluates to 6.99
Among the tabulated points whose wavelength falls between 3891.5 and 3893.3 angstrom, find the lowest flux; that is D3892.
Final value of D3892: 6.45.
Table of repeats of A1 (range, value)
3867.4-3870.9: 6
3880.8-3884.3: 6.51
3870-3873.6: 5.05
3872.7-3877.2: 6.7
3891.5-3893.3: 6.49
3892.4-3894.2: 6.45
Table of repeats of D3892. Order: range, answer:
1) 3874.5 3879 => 6.92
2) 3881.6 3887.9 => 6.24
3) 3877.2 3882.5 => 6.63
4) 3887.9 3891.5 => 6.66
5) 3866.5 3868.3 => 6.59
